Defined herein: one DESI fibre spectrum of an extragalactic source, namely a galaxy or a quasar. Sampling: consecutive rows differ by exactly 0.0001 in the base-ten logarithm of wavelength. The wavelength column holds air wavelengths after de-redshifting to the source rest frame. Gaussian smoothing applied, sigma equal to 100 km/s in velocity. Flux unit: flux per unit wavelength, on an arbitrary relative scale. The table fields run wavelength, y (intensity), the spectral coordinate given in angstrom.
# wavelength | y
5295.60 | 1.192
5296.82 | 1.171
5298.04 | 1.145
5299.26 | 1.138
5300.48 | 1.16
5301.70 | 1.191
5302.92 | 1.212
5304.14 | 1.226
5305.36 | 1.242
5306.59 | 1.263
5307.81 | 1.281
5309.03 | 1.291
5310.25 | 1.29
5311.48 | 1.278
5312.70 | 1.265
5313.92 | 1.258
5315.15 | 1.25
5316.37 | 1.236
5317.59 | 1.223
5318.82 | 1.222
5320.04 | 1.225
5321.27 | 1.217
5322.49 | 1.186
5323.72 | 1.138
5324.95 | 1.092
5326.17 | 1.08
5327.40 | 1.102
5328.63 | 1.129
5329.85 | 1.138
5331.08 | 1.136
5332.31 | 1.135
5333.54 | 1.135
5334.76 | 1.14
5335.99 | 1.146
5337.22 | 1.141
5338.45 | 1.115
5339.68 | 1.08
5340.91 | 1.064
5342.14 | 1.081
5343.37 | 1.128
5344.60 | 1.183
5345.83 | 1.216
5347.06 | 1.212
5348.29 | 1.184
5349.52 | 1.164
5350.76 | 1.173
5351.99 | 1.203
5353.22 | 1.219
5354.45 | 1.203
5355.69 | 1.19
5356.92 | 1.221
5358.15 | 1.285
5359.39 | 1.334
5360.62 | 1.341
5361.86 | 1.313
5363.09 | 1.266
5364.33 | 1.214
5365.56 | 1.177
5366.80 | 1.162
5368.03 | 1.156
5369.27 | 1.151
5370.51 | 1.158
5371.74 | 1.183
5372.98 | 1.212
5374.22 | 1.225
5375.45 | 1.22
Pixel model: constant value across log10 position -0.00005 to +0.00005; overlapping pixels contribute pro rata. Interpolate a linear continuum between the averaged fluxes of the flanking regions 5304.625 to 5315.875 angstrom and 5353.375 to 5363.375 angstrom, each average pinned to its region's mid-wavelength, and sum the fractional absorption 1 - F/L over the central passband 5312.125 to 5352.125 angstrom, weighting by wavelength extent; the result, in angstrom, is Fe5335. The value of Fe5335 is 3.3 angstrom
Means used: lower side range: 1.27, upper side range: 1.27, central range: 1.16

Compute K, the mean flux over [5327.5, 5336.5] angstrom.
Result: 1.14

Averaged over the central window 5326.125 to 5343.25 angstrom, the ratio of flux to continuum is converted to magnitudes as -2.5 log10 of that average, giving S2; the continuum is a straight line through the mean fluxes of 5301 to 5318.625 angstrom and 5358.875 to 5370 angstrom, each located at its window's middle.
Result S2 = 0.11 mag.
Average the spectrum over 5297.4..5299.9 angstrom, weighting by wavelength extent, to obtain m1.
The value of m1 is 1.14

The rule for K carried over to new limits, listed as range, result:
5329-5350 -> 1.14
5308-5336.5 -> 1.19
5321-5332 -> 1.13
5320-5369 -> 1.17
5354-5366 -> 1.26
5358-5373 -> 1.23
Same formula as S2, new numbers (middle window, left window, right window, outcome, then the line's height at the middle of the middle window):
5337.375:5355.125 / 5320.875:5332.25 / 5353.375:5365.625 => 0.045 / 1.21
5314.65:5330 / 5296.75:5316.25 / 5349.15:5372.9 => 0.048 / 1.23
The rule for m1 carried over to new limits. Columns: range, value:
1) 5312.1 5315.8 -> 1.26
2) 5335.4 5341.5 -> 1.11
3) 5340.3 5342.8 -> 1.07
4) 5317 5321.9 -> 1.22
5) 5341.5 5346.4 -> 1.15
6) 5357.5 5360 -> 1.31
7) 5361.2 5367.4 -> 1.23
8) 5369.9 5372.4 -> 1.17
